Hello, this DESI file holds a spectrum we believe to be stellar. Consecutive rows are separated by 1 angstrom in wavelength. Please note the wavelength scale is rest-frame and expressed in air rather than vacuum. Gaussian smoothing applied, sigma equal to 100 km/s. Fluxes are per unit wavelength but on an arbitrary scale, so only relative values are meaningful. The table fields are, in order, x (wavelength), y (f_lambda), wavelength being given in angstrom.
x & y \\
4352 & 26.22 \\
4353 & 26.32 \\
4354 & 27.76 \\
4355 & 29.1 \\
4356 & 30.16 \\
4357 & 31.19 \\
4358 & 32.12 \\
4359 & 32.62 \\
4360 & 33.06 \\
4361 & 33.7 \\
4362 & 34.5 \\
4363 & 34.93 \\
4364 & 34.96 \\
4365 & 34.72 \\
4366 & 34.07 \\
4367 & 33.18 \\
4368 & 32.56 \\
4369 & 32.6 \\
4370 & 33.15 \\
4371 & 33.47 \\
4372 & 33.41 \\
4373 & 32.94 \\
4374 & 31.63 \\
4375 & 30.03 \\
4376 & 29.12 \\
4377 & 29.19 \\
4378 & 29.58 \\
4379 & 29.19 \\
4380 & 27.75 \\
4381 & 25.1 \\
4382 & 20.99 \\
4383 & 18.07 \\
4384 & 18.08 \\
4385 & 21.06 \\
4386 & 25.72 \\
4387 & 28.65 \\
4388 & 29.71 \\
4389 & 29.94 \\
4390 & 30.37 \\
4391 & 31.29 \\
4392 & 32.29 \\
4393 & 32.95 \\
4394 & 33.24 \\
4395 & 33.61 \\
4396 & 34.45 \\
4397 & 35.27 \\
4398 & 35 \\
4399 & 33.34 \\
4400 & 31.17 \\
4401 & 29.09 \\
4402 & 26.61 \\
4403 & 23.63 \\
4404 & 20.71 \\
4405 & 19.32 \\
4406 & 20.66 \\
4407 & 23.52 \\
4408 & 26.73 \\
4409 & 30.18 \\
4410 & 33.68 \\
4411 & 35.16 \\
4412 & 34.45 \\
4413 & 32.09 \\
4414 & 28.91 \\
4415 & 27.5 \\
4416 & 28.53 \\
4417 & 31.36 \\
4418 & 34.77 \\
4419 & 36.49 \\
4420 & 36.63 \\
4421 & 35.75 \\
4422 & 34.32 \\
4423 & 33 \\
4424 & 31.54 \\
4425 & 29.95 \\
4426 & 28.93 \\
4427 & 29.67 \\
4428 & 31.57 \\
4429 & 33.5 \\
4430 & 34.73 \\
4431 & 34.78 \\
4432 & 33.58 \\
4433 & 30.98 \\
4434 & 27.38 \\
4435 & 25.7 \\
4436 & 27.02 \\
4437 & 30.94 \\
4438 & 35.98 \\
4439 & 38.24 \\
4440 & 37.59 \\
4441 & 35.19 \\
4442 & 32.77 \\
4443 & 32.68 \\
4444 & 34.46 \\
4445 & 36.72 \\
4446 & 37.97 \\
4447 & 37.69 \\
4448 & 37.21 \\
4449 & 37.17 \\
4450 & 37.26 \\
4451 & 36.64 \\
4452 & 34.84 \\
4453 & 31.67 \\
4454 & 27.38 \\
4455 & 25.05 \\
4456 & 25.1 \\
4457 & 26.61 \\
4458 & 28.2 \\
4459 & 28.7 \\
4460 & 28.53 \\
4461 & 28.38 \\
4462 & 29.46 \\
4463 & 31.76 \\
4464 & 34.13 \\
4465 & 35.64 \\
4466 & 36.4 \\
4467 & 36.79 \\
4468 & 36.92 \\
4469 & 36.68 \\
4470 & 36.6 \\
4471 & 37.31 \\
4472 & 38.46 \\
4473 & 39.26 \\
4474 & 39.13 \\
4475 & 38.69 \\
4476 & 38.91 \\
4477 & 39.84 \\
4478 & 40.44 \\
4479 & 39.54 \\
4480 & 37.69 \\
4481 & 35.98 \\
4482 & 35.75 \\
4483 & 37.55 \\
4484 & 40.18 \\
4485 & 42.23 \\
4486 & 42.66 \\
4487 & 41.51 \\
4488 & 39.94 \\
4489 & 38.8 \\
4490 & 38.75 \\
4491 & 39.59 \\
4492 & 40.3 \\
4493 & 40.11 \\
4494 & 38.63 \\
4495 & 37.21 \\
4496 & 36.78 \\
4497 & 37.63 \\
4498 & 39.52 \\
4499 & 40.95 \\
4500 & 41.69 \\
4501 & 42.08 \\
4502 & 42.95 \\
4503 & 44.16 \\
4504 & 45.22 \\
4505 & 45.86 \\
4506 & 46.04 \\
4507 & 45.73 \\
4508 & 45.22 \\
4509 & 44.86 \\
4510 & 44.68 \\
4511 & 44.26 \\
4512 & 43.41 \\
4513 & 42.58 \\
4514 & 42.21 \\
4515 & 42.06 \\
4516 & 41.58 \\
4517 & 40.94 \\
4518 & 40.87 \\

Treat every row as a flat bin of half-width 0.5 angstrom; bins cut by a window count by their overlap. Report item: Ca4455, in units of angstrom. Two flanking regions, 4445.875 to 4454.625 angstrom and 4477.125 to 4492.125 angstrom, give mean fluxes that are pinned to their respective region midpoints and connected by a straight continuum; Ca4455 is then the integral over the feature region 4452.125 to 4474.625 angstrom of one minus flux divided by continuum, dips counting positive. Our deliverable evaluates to 2.5 angstrom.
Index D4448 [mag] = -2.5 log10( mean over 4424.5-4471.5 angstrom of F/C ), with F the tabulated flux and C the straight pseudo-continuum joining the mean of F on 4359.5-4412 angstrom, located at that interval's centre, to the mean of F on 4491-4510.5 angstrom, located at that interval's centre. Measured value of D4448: 0.11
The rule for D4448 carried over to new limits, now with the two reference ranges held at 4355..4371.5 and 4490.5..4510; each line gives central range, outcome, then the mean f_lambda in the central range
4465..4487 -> 0.052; 38.4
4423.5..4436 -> 0.207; 30.9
